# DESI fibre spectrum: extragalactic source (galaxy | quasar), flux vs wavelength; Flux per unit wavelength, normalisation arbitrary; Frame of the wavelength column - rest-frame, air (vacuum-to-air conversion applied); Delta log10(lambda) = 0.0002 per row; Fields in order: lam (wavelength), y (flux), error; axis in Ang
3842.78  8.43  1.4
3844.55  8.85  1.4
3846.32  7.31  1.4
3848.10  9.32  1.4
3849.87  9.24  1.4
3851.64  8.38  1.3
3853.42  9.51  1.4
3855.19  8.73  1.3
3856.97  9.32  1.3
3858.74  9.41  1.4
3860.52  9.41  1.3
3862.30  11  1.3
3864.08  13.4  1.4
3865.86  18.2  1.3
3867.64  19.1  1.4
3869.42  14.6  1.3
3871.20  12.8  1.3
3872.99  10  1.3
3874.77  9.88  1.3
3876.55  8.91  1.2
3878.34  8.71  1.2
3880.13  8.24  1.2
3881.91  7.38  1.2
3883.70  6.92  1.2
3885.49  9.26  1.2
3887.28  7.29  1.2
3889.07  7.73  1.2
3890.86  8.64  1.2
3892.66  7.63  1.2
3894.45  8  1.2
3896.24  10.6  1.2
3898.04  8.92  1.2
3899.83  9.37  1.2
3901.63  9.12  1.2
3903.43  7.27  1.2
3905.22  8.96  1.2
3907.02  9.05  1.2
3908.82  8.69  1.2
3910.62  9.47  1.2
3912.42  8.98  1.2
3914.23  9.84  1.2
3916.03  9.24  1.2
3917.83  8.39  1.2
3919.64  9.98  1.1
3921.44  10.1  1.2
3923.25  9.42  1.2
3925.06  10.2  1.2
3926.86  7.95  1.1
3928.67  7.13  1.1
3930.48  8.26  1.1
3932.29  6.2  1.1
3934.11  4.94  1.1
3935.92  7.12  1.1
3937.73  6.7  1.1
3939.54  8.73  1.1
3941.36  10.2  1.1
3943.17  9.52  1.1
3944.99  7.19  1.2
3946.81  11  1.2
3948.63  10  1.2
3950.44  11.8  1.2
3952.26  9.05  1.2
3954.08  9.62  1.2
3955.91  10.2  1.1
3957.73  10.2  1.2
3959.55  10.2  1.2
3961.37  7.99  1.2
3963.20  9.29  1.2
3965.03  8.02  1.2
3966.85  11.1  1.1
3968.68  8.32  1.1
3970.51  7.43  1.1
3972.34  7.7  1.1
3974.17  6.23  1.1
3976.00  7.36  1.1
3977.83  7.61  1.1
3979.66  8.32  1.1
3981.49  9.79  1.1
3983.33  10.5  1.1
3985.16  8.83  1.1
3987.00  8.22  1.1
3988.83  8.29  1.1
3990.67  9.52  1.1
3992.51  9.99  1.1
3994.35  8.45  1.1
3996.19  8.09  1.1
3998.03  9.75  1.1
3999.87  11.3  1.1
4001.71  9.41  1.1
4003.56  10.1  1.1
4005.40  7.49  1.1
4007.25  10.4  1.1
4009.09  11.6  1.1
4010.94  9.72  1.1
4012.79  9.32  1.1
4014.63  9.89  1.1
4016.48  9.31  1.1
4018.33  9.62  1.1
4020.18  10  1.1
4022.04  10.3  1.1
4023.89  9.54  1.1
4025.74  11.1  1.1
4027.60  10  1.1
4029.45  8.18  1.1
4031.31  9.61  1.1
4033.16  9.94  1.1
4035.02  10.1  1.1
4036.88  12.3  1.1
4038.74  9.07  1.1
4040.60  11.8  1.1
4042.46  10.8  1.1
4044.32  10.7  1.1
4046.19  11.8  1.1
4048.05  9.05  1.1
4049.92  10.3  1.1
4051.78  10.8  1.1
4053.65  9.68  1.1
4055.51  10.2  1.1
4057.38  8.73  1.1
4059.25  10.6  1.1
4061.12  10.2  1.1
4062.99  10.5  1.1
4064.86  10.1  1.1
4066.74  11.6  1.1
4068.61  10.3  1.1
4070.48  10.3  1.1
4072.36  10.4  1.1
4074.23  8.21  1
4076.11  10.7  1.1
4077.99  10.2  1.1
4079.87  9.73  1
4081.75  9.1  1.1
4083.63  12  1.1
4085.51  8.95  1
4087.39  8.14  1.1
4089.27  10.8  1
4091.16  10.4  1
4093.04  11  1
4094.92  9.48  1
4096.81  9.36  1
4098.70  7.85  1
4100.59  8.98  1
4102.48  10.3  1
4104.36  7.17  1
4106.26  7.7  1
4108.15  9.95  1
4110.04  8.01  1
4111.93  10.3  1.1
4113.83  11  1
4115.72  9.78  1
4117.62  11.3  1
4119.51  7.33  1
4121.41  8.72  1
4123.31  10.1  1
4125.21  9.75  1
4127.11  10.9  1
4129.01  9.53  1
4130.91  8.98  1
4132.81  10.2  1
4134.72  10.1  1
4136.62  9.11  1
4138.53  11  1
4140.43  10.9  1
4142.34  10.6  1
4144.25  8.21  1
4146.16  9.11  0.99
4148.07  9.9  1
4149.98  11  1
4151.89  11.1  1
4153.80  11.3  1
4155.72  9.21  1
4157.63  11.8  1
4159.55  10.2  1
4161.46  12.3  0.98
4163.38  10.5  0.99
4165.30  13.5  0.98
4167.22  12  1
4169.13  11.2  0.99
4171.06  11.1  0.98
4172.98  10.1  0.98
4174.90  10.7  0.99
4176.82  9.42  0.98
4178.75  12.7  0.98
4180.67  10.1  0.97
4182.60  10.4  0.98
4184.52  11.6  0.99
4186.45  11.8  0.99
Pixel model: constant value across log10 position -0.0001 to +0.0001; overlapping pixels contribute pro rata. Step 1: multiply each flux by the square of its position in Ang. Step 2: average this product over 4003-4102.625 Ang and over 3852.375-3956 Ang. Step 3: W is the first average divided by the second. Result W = 1.1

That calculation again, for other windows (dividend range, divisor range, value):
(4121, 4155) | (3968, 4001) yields 1.25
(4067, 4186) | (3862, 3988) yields 1.21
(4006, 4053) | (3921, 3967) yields 1.20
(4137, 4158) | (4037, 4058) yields 1.04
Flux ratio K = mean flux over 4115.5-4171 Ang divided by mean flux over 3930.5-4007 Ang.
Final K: 1.17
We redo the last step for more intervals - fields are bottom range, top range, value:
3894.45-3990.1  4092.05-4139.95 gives 1.08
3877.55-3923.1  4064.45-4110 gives 1.11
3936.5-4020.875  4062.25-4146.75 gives 1.06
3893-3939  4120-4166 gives 1.20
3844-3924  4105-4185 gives 1.07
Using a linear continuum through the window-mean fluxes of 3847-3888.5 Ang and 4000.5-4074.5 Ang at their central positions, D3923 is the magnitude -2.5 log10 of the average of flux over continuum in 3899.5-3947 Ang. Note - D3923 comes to 0.19 mag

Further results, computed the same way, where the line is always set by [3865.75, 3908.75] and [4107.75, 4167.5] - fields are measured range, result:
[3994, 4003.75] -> 0.04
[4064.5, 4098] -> 0.01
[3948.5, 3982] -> 0.11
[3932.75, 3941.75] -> 0.32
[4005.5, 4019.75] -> 0.01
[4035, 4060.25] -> -0.04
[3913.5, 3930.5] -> 0.08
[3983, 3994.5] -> 0.09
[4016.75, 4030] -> 0.01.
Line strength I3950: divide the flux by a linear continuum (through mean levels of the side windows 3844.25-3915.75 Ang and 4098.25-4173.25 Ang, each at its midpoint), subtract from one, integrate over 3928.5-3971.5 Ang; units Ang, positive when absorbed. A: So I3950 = 4.4 Ang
